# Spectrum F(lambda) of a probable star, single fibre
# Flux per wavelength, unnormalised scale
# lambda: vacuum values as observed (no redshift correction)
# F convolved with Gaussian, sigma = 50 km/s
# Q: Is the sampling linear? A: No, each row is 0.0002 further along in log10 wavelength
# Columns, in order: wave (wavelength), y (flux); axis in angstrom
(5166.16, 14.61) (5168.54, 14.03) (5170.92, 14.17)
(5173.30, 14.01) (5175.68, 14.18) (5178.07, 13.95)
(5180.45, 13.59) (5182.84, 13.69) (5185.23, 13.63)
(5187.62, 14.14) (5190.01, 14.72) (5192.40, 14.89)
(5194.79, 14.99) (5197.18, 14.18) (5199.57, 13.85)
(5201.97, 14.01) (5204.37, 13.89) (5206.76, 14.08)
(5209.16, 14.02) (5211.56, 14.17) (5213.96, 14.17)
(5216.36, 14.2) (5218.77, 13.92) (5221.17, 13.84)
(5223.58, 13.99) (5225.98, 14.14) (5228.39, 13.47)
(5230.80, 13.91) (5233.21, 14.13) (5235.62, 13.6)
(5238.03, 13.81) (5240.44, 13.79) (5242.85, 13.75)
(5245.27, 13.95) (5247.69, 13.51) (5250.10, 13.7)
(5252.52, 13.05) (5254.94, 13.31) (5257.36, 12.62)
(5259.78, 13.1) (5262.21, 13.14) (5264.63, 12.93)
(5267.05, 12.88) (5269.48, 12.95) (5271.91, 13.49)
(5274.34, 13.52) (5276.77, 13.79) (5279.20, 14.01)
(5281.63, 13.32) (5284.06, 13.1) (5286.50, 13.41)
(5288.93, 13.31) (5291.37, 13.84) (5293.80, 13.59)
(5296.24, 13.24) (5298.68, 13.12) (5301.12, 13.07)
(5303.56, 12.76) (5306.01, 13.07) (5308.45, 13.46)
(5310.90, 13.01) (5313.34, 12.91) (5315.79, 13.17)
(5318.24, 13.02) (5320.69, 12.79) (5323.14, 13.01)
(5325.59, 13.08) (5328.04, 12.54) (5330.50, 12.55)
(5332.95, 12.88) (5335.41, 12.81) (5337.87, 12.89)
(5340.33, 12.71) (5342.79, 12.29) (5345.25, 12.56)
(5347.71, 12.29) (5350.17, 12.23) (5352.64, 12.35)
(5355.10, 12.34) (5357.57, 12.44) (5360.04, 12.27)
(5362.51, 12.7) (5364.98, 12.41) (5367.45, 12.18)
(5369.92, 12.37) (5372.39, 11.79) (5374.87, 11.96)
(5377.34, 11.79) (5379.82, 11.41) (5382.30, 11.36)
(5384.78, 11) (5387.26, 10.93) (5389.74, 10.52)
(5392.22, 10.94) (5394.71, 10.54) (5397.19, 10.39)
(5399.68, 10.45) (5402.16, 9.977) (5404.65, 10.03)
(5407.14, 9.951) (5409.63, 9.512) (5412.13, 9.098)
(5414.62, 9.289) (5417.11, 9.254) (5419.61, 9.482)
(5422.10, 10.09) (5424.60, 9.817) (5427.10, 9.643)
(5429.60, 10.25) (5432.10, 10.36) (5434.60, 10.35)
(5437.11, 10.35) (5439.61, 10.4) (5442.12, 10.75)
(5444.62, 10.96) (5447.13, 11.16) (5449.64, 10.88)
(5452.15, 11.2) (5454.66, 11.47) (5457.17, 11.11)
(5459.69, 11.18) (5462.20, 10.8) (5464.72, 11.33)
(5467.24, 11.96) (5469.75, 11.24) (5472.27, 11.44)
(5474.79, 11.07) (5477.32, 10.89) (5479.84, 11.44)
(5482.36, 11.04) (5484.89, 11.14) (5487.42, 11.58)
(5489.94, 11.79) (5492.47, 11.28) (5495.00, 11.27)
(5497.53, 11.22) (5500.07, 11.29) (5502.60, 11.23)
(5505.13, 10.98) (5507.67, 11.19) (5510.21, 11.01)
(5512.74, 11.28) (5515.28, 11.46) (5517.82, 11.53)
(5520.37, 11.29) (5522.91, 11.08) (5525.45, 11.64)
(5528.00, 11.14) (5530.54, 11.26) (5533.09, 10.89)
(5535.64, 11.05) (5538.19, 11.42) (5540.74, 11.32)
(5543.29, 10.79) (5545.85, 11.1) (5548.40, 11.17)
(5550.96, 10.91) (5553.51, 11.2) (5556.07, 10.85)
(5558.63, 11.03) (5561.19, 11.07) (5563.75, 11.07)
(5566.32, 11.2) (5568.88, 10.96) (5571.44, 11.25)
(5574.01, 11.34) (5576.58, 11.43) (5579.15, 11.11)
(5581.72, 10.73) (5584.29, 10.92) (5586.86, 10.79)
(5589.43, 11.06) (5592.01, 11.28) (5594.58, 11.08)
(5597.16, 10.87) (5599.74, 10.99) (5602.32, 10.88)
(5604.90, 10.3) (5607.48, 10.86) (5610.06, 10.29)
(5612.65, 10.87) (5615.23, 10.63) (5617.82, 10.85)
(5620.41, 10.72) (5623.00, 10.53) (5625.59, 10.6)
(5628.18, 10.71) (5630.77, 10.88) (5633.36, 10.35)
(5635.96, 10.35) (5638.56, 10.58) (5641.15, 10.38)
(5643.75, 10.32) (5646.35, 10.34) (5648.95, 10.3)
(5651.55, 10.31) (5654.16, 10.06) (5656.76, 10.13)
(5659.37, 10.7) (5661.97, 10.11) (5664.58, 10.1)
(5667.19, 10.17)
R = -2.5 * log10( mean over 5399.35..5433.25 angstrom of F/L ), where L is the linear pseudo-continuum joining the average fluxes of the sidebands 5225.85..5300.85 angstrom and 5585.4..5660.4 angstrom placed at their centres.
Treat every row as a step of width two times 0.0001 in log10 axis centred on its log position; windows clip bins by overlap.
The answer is 0.24 mag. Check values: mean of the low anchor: 13.5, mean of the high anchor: 10.6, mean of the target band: 9.78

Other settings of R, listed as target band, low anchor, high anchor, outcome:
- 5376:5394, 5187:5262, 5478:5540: 0.12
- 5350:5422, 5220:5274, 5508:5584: 0.13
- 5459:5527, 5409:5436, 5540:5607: -0.09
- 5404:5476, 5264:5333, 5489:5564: 0.14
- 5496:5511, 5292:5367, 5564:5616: 0.04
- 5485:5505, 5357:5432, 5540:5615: -0.04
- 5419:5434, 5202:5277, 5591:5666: 0.21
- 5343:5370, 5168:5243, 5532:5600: 0.04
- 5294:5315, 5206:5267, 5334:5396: -0.03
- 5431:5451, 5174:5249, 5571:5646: 0.14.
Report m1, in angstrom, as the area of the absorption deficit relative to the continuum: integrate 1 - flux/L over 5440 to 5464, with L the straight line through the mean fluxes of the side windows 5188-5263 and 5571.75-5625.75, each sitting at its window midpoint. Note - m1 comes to 2.0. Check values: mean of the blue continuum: 13.9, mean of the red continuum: 10.9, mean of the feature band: 11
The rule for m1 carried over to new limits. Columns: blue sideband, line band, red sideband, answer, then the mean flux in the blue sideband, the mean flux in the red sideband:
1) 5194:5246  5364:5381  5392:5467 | -0.9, 14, 10.4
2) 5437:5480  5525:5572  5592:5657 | -1.2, 11.1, 10.6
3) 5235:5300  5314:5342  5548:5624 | 0.2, 13.4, 10.9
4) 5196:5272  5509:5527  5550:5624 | 0.2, 13.7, 10.9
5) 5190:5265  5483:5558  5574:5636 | 1.8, 13.8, 10.8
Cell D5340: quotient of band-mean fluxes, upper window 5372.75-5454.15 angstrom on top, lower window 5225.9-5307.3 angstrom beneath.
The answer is 0.78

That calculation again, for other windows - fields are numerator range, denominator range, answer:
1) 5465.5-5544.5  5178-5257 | 0.81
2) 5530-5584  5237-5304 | 0.83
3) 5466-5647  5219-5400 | 0.86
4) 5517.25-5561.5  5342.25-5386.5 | 0.92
